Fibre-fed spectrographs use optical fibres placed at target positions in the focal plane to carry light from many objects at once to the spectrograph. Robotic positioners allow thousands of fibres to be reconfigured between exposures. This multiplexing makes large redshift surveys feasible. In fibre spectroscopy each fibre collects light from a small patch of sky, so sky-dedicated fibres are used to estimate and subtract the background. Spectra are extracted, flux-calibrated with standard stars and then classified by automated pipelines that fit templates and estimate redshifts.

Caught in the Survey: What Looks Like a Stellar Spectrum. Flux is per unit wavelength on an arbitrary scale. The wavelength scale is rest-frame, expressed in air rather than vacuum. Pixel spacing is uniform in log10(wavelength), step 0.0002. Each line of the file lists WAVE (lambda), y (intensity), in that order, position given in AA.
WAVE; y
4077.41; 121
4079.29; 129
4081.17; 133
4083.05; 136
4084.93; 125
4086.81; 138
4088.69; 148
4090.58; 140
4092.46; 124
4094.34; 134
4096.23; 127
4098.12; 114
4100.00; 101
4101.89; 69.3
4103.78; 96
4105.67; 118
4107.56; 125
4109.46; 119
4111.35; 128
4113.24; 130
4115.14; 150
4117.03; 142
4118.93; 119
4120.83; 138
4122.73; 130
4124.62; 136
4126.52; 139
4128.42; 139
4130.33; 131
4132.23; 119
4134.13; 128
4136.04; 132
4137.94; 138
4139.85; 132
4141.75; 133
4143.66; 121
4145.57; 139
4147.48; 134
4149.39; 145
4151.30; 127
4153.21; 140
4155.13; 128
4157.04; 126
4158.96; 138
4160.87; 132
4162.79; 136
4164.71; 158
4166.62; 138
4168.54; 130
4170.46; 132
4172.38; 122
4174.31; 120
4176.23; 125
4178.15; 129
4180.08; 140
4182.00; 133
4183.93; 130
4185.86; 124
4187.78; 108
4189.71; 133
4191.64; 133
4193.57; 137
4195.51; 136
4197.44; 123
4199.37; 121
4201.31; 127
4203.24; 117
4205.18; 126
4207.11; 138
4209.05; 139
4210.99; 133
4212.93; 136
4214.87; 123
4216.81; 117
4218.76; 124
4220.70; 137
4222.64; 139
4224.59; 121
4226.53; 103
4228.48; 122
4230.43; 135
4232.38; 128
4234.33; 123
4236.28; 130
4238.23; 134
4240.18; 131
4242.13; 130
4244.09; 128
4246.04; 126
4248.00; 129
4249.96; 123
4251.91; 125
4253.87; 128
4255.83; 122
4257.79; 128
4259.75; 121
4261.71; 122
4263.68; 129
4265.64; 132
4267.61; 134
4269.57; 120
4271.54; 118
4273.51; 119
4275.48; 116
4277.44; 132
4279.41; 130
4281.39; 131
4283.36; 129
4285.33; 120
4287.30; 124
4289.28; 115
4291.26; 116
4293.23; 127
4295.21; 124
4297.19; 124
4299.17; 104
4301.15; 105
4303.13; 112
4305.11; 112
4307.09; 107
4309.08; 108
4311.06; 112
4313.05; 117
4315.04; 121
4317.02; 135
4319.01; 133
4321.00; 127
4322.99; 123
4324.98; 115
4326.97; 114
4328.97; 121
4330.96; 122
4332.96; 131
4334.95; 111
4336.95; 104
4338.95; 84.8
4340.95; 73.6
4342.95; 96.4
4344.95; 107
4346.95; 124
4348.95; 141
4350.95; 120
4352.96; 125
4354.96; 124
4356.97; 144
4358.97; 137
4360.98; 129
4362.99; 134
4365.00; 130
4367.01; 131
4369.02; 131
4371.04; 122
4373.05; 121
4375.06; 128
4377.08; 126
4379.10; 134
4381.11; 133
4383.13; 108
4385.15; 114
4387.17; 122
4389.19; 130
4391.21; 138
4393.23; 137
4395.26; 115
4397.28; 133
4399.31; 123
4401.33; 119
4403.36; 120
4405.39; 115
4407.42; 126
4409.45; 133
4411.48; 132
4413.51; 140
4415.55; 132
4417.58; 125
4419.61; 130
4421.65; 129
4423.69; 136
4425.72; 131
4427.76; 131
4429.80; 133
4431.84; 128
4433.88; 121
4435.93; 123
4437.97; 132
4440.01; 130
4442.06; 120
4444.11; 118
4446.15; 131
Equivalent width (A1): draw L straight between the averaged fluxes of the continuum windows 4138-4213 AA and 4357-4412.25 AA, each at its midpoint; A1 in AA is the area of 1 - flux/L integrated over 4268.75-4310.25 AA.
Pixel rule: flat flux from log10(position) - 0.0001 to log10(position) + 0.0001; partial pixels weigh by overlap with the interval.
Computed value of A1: 3.3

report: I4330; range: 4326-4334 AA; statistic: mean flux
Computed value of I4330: 122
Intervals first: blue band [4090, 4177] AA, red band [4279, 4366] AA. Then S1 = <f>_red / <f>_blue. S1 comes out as 0.93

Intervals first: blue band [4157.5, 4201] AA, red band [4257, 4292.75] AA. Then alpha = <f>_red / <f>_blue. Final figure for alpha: 1.0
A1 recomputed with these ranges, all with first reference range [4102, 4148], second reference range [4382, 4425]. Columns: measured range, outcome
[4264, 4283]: 0.2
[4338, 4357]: 2.2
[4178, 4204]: 0.0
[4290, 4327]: 2.8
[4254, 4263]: 0.3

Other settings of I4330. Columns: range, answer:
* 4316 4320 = 134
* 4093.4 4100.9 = 119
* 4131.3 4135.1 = 123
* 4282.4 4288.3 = 124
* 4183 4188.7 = 121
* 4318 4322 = 130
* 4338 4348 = 97.5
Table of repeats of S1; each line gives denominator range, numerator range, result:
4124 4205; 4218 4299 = 0.96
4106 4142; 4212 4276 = 0.96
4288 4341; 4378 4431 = 1.11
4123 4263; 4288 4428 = 0.94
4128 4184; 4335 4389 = 0.91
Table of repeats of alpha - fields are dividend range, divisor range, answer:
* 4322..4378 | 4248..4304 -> 0.98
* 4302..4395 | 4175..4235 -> 0.95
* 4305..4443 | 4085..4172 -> 0.95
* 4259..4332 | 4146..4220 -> 0.93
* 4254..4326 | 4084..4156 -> 0.95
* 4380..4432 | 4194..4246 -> 1.00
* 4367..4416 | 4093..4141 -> 1.01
